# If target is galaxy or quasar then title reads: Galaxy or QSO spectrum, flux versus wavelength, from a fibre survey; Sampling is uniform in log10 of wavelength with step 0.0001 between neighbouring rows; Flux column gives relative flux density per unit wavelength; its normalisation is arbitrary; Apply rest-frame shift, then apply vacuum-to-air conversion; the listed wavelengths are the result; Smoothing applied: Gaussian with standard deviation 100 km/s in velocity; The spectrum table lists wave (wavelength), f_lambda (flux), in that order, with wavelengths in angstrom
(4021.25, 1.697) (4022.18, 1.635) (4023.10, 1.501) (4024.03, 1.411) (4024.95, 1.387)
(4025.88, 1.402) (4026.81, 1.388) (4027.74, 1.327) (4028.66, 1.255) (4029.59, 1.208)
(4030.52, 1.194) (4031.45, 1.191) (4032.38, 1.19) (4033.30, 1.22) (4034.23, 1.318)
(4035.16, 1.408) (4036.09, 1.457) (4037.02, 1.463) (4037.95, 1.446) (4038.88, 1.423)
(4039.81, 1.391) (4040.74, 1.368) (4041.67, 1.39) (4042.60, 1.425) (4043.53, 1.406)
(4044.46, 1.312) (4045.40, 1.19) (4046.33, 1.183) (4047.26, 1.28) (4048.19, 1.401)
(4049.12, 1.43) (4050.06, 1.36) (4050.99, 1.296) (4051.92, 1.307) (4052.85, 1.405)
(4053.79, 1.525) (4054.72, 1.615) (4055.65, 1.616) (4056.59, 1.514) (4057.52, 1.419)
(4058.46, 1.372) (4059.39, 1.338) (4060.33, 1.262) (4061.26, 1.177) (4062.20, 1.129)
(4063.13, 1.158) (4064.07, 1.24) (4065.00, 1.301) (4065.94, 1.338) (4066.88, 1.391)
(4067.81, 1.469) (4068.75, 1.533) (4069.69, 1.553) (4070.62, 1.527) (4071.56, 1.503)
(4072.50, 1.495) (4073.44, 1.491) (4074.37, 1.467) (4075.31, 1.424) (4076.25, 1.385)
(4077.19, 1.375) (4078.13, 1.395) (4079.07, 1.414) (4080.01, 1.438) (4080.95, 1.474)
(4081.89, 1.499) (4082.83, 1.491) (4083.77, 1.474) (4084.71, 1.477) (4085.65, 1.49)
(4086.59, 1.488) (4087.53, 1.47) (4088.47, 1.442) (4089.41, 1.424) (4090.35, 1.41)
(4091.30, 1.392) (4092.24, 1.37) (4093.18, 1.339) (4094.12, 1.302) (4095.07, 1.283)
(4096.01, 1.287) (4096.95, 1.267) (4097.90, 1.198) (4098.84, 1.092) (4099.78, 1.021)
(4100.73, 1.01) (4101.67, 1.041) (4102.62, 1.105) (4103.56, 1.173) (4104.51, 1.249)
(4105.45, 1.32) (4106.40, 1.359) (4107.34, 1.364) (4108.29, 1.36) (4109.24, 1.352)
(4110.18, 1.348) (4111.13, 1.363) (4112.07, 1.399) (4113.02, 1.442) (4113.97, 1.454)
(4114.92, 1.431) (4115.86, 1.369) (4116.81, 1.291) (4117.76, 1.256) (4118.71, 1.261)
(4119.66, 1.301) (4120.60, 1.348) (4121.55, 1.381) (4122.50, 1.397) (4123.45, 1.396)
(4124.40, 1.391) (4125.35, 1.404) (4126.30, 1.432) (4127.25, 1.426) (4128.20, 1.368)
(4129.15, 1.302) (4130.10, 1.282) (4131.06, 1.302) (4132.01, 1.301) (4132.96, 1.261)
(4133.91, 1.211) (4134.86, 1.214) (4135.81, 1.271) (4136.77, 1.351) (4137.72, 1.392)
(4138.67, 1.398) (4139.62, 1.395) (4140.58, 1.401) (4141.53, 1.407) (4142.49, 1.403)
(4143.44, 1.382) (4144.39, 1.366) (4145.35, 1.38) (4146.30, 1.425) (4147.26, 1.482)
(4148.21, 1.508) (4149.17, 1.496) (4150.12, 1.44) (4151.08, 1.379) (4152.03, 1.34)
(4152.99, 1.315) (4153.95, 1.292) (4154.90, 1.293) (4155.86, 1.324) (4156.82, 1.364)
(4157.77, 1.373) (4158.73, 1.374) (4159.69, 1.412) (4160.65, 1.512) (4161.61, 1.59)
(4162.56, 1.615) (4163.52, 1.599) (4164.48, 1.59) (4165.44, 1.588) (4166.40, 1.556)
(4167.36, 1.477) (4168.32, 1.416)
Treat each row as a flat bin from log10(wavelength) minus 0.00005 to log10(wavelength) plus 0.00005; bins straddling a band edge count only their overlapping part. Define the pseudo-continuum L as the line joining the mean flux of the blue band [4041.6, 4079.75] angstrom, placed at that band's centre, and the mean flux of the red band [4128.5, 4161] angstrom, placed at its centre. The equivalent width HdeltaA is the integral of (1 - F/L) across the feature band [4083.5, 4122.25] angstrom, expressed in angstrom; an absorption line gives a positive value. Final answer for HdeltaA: 1.5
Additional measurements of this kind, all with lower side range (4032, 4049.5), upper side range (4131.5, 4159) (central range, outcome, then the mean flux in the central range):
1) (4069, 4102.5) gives -0.4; 1.38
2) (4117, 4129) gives 0.0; 1.36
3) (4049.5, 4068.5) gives -0.1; 1.36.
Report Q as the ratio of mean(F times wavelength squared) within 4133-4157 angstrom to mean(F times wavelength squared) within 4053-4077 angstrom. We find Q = 1.01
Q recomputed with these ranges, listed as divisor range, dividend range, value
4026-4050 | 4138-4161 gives 1.10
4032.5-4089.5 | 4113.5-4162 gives 1.02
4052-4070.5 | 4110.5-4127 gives 1.02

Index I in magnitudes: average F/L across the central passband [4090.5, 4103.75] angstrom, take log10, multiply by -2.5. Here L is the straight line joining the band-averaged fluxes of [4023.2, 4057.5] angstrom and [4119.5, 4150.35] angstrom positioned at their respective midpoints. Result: 0.13 mag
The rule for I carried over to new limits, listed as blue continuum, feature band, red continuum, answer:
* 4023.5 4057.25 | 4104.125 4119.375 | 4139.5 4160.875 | 0.03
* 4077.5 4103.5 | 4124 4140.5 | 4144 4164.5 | 0.05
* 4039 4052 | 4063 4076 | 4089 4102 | -0.10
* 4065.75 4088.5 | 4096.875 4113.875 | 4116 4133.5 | 0.11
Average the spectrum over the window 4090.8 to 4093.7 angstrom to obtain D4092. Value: 1.37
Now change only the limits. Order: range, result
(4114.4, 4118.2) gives 1.34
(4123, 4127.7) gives 1.41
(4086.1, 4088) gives 1.48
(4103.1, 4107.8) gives 1.29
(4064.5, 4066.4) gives 1.32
